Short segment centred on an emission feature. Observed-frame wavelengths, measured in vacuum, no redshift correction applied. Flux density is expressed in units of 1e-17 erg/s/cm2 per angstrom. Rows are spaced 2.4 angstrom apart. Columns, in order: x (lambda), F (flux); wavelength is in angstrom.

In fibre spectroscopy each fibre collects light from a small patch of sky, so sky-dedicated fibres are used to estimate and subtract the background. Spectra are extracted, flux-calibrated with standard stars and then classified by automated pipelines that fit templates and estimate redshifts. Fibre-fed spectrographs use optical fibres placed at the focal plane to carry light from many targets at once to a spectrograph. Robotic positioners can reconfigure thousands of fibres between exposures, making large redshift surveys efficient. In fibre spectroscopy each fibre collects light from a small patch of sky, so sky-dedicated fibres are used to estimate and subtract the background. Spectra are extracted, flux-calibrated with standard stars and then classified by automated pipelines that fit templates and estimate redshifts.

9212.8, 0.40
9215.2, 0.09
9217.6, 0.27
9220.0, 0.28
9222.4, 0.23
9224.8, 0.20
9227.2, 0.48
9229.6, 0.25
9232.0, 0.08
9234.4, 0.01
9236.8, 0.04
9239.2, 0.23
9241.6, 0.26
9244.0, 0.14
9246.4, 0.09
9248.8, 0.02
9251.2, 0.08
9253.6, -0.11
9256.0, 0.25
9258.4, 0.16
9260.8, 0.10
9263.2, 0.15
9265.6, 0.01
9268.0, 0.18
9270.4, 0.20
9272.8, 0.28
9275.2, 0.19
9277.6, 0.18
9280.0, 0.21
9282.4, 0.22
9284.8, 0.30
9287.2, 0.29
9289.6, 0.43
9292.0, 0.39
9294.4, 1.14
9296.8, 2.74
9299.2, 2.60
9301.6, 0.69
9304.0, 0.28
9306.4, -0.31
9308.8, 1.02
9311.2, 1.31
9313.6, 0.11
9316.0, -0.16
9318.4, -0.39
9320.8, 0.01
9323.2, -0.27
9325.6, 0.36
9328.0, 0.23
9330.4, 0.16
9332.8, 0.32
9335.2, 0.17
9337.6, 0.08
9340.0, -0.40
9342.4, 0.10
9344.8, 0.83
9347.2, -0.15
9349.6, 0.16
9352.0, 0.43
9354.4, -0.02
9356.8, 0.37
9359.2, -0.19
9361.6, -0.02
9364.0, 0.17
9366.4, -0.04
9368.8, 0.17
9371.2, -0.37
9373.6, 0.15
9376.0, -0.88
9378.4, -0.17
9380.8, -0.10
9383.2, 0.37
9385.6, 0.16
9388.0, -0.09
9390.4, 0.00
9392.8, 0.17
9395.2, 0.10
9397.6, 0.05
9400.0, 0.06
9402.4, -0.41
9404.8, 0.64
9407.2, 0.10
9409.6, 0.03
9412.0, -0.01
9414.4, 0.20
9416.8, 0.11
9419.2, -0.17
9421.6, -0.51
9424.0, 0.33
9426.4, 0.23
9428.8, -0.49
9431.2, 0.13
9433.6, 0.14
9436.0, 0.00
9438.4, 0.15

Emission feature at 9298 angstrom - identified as [O III] 5007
